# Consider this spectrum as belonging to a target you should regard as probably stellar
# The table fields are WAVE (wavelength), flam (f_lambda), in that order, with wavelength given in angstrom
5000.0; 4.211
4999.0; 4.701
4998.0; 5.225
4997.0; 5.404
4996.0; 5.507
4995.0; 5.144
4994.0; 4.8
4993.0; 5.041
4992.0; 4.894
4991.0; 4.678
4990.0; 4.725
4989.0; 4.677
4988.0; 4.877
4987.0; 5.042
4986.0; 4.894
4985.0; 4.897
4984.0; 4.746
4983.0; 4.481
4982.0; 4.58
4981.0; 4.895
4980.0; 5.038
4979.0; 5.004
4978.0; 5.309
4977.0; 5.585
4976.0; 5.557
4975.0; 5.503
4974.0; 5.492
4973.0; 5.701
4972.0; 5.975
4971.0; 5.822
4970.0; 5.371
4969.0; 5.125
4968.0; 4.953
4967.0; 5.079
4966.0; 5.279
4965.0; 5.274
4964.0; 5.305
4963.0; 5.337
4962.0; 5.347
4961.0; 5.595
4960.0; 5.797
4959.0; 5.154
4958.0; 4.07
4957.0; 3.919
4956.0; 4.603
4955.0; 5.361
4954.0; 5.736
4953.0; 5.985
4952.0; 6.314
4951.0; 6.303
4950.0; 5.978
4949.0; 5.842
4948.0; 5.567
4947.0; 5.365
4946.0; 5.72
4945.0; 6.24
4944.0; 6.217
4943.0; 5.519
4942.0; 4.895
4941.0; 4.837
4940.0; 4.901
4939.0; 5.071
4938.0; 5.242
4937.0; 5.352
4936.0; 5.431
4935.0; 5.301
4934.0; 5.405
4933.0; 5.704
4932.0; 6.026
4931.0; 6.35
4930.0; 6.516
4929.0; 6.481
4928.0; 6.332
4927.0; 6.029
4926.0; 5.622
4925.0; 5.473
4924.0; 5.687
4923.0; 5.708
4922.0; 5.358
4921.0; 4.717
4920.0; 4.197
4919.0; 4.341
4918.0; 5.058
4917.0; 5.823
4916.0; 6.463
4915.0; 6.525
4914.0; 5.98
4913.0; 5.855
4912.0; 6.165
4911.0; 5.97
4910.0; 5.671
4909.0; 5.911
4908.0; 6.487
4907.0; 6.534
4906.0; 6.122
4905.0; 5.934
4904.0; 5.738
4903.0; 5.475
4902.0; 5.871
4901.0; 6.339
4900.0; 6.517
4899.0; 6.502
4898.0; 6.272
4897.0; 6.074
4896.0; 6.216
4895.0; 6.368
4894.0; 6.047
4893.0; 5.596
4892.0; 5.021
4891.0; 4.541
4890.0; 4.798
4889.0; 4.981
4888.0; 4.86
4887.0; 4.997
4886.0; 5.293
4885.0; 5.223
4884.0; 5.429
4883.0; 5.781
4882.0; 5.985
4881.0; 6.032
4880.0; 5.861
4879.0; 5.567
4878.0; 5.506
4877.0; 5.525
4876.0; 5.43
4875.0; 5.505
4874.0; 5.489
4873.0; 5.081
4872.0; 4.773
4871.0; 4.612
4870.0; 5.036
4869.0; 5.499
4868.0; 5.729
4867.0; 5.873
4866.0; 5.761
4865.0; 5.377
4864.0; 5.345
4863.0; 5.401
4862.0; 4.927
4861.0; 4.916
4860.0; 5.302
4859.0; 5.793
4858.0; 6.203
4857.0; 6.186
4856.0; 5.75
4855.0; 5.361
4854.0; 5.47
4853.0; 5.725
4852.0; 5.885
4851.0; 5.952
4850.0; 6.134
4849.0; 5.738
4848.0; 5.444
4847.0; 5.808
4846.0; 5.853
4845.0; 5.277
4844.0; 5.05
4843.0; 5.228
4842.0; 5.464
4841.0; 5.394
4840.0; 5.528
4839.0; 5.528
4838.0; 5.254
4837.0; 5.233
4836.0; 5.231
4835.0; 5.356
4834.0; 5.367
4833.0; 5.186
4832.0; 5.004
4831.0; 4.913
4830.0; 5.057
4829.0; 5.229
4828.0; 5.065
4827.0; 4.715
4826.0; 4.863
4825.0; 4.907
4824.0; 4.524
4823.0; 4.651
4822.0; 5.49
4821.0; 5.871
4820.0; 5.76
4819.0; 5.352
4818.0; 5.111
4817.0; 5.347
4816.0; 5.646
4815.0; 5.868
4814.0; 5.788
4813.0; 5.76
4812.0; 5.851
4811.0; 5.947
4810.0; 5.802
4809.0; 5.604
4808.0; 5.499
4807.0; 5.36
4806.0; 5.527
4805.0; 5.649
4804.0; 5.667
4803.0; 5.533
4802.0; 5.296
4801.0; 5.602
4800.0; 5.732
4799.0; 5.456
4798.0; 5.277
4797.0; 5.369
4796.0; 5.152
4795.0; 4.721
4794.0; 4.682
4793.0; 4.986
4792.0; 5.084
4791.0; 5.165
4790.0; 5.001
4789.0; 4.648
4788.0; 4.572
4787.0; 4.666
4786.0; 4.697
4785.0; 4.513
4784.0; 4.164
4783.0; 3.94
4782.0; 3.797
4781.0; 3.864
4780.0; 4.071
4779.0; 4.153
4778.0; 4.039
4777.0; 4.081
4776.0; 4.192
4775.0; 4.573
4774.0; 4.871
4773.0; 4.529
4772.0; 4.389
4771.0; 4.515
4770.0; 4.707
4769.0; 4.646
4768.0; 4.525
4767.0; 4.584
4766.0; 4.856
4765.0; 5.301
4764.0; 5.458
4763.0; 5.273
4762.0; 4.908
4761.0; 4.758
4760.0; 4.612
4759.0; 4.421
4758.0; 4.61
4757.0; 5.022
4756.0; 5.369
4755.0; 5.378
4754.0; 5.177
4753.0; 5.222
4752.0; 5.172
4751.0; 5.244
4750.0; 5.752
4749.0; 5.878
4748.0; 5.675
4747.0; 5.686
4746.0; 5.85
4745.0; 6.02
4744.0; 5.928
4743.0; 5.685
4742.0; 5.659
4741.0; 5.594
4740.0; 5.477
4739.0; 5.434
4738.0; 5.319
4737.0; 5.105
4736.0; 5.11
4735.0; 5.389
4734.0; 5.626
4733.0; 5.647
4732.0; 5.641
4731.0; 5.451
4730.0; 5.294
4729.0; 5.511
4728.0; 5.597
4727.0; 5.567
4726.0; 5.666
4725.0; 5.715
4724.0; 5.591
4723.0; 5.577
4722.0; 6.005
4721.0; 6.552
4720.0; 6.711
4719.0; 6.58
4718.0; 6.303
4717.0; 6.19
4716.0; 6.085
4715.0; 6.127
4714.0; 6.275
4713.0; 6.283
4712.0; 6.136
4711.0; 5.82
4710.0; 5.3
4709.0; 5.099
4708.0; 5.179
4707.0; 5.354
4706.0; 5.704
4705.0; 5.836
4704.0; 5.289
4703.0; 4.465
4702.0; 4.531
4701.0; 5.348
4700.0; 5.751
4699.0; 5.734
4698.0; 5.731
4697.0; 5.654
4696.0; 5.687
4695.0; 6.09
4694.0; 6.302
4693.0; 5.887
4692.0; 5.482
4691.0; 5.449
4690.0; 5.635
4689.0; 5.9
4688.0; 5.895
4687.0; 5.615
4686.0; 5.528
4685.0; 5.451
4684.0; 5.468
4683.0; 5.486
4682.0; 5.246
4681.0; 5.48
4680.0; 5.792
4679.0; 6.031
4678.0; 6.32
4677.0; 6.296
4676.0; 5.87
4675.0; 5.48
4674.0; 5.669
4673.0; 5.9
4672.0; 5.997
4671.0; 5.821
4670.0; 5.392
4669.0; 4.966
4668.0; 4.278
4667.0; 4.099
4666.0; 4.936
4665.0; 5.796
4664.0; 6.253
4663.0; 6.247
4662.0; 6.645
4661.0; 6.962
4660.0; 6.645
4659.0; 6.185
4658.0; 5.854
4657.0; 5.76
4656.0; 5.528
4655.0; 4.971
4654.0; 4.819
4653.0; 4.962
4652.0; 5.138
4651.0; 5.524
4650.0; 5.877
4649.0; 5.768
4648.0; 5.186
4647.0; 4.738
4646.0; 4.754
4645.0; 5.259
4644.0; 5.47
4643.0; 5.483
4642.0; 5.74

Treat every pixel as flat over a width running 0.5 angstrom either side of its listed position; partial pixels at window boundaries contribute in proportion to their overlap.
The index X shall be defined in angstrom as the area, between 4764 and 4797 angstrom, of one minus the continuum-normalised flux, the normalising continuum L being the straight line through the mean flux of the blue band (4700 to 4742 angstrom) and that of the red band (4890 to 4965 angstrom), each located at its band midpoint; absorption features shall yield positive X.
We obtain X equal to 6.26 angstrom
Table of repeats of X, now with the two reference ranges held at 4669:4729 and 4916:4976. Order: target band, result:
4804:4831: 1.1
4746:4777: 3.8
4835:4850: 0.4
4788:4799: 1.2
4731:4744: 0.5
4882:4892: 0.7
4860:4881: 0.7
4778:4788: 2.5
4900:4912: -1.1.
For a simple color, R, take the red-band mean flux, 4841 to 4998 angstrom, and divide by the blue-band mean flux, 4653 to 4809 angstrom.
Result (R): 1.02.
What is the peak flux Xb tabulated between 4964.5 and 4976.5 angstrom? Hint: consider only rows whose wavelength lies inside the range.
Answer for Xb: 5.975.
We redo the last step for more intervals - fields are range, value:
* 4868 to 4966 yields 6.534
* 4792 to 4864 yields 6.203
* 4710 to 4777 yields 6.711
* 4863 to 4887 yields 6.032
